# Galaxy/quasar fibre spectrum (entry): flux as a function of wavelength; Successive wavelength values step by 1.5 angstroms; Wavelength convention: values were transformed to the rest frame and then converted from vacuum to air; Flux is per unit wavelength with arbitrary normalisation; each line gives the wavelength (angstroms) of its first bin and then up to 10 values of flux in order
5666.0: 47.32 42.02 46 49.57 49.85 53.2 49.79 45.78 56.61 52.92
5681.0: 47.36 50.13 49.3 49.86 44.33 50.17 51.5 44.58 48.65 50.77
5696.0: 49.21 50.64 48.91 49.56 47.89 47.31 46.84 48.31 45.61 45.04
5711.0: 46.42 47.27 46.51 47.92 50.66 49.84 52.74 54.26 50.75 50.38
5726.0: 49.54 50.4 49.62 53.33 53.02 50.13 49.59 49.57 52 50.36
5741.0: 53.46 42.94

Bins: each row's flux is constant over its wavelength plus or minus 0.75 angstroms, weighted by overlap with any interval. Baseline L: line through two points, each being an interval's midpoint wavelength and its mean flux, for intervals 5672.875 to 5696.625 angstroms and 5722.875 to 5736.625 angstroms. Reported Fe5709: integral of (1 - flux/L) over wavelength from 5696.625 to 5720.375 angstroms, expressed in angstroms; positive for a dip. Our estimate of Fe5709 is 1.0 angstroms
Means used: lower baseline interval 49.6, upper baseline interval 50.7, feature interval 48.2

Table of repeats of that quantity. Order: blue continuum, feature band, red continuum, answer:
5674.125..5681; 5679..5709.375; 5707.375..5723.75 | 0.9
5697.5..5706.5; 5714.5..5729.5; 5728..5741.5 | -0.1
